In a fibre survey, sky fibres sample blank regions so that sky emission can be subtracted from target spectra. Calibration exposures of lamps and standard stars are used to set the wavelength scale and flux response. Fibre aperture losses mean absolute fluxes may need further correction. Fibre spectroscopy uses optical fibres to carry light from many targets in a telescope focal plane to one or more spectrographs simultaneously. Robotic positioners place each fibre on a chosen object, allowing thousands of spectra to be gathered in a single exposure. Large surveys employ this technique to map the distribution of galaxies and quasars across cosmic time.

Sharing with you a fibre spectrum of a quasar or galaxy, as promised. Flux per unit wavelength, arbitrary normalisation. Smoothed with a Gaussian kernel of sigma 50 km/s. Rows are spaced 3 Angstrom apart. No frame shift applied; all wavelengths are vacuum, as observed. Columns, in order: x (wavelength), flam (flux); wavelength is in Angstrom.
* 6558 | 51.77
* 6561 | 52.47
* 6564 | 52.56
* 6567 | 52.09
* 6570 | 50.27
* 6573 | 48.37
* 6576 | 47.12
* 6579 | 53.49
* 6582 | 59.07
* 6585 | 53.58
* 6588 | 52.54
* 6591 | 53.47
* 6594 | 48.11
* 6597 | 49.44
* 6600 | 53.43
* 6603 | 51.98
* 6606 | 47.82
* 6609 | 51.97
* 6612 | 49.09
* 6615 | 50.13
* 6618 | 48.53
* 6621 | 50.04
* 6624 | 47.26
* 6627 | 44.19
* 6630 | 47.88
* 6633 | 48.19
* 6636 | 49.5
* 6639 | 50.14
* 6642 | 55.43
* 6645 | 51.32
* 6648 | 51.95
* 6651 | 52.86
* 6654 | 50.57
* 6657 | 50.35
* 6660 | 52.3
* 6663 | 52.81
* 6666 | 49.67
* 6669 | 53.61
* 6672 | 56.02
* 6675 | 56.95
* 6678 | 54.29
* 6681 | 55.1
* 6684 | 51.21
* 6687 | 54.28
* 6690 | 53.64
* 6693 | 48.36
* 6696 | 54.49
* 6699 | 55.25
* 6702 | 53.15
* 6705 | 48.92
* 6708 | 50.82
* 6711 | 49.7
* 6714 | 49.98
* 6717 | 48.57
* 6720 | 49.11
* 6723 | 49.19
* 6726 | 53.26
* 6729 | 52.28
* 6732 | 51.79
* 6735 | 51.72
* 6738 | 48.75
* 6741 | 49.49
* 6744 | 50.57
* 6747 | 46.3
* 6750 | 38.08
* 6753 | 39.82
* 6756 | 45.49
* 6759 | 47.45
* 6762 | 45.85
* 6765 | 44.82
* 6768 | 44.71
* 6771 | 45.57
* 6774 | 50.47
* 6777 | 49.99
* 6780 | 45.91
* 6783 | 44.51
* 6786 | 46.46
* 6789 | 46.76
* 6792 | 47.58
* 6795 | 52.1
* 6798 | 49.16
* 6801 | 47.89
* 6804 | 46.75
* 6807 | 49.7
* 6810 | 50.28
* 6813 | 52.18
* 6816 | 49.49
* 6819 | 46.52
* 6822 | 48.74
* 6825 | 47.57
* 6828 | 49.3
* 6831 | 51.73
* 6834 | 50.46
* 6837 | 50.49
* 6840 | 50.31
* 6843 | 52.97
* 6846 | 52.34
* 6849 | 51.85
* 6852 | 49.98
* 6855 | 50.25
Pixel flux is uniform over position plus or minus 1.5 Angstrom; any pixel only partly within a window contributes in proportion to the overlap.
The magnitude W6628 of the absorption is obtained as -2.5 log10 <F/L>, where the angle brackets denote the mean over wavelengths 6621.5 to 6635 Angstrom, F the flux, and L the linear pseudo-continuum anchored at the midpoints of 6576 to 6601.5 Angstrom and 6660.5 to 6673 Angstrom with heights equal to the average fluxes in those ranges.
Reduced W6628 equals 0.12 mag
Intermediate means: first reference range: 52.6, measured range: 47.2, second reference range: 52.8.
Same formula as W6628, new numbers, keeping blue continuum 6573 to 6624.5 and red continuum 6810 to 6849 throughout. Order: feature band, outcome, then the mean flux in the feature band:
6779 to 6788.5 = 0.11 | 45.7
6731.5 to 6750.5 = 0.05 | 48.4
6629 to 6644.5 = 0.01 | 50.4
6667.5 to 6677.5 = -0.10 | 55.4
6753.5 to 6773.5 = 0.11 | 45.6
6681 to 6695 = -0.03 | 52.3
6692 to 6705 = -0.04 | 52.5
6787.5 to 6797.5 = 0.03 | 48.8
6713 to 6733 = 0.00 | 50.6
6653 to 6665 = -0.01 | 51.5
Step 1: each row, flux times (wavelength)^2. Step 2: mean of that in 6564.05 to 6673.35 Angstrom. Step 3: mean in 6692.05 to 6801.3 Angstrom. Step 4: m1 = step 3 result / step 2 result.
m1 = 1.0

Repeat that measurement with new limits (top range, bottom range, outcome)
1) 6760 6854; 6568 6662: 1.02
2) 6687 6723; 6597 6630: 1.06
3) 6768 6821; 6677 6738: 0.96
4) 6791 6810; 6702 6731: 1.00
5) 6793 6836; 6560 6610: 1.03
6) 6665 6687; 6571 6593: 1.06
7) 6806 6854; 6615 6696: 1.03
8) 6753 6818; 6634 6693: 0.94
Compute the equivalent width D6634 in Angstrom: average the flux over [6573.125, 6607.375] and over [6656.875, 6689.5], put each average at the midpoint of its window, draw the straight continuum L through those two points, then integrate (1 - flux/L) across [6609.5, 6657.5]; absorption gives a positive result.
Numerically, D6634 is 2.5 Angstrom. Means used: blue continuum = 51.7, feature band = 49.9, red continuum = 53.5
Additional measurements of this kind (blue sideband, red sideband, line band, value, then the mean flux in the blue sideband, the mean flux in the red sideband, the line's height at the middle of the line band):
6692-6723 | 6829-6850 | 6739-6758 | 2.2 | 50.8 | 51.4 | 51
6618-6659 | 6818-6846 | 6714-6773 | 2.8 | 50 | 50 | 50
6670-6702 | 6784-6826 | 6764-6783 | 1.2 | 53.9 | 48.6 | 50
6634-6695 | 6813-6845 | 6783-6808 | 1.2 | 52.5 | 49.9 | 50.4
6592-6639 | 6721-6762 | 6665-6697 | -3.2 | 49.2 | 47.9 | 48.6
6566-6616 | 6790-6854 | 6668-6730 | -2.0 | 51.3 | 49.9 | 50.6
